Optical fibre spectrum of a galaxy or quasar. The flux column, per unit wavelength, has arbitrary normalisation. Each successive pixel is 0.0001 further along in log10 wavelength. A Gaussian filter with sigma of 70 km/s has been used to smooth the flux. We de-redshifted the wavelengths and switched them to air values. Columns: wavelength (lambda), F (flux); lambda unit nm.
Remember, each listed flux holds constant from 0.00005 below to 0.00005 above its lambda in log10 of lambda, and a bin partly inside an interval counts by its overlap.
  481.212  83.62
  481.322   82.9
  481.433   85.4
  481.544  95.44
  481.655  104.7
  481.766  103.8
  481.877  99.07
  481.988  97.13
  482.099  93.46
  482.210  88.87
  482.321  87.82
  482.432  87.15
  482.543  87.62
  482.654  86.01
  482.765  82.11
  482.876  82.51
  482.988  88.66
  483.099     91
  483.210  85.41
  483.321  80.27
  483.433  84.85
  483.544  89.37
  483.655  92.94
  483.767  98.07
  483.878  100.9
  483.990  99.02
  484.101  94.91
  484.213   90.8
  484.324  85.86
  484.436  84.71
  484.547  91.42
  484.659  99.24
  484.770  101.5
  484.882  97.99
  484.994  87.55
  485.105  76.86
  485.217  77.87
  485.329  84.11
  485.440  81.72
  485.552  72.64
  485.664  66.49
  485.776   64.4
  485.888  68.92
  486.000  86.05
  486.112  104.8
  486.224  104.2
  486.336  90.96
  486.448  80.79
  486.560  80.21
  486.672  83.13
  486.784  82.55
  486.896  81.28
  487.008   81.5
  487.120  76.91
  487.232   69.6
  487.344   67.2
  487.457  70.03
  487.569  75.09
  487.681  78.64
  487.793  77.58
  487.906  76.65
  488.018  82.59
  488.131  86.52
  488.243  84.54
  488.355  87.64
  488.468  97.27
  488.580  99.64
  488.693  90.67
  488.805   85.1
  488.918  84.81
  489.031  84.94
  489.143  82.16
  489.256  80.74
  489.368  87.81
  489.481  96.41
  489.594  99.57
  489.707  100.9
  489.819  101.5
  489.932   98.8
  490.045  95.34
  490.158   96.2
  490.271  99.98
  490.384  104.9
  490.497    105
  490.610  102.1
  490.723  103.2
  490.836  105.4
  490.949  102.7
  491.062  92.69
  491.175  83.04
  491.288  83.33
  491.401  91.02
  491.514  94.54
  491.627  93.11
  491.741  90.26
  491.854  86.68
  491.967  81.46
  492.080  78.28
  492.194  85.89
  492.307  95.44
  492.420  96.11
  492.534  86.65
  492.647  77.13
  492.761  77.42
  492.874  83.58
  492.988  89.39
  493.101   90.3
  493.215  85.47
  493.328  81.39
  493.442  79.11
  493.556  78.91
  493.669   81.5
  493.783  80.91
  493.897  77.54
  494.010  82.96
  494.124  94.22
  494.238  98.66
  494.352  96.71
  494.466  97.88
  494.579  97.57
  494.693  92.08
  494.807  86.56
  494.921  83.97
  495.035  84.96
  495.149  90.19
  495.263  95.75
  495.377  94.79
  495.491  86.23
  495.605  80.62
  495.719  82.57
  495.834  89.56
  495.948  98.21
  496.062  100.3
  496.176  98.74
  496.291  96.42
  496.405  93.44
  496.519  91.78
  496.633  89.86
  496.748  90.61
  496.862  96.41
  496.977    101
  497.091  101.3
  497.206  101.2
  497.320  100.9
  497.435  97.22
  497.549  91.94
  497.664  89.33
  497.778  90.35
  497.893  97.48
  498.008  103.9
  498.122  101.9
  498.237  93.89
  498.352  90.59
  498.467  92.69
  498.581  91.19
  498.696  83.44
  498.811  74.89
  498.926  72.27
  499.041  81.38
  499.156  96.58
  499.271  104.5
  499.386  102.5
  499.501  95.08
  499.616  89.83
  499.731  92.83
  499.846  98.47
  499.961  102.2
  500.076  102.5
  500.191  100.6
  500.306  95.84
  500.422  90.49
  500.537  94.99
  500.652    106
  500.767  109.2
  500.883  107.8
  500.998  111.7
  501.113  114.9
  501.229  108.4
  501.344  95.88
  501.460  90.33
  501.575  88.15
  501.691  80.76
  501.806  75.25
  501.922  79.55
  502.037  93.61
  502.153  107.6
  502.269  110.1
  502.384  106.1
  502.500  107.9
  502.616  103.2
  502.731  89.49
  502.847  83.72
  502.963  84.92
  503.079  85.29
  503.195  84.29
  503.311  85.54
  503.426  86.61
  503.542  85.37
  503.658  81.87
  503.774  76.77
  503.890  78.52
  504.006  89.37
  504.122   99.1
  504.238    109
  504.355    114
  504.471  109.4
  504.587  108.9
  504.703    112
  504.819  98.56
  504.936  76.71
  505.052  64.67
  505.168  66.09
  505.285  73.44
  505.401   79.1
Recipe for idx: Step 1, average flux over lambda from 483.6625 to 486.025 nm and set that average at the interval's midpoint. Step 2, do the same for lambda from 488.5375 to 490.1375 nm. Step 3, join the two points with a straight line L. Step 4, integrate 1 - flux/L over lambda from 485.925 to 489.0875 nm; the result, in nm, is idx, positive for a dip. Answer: 0.21 nm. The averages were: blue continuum 86.3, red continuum 92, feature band 83.9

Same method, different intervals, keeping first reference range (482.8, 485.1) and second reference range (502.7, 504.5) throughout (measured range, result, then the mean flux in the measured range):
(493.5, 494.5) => 0.03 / 87.5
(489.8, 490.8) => -0.11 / 101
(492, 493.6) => 0.10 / 84.6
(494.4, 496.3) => -0.02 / 91.4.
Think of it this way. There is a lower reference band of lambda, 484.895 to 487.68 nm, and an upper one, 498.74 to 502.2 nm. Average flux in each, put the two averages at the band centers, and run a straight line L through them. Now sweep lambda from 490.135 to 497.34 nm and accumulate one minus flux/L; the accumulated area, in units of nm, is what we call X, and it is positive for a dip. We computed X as -0.25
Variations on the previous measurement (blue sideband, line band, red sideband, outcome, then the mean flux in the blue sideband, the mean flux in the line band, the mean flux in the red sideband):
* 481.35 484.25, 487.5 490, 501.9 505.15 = 0.10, 91.3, 88.1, 93.1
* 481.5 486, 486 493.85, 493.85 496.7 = 0.17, 88.3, 88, 91.3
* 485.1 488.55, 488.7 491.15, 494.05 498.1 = -0.29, 80.8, 95.5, 93.8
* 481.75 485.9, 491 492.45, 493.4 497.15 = 0.02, 87.7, 88.6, 90.7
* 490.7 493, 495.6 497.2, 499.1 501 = 0.01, 89.2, 94.3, 99.7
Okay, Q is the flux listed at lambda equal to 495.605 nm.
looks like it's 80.62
